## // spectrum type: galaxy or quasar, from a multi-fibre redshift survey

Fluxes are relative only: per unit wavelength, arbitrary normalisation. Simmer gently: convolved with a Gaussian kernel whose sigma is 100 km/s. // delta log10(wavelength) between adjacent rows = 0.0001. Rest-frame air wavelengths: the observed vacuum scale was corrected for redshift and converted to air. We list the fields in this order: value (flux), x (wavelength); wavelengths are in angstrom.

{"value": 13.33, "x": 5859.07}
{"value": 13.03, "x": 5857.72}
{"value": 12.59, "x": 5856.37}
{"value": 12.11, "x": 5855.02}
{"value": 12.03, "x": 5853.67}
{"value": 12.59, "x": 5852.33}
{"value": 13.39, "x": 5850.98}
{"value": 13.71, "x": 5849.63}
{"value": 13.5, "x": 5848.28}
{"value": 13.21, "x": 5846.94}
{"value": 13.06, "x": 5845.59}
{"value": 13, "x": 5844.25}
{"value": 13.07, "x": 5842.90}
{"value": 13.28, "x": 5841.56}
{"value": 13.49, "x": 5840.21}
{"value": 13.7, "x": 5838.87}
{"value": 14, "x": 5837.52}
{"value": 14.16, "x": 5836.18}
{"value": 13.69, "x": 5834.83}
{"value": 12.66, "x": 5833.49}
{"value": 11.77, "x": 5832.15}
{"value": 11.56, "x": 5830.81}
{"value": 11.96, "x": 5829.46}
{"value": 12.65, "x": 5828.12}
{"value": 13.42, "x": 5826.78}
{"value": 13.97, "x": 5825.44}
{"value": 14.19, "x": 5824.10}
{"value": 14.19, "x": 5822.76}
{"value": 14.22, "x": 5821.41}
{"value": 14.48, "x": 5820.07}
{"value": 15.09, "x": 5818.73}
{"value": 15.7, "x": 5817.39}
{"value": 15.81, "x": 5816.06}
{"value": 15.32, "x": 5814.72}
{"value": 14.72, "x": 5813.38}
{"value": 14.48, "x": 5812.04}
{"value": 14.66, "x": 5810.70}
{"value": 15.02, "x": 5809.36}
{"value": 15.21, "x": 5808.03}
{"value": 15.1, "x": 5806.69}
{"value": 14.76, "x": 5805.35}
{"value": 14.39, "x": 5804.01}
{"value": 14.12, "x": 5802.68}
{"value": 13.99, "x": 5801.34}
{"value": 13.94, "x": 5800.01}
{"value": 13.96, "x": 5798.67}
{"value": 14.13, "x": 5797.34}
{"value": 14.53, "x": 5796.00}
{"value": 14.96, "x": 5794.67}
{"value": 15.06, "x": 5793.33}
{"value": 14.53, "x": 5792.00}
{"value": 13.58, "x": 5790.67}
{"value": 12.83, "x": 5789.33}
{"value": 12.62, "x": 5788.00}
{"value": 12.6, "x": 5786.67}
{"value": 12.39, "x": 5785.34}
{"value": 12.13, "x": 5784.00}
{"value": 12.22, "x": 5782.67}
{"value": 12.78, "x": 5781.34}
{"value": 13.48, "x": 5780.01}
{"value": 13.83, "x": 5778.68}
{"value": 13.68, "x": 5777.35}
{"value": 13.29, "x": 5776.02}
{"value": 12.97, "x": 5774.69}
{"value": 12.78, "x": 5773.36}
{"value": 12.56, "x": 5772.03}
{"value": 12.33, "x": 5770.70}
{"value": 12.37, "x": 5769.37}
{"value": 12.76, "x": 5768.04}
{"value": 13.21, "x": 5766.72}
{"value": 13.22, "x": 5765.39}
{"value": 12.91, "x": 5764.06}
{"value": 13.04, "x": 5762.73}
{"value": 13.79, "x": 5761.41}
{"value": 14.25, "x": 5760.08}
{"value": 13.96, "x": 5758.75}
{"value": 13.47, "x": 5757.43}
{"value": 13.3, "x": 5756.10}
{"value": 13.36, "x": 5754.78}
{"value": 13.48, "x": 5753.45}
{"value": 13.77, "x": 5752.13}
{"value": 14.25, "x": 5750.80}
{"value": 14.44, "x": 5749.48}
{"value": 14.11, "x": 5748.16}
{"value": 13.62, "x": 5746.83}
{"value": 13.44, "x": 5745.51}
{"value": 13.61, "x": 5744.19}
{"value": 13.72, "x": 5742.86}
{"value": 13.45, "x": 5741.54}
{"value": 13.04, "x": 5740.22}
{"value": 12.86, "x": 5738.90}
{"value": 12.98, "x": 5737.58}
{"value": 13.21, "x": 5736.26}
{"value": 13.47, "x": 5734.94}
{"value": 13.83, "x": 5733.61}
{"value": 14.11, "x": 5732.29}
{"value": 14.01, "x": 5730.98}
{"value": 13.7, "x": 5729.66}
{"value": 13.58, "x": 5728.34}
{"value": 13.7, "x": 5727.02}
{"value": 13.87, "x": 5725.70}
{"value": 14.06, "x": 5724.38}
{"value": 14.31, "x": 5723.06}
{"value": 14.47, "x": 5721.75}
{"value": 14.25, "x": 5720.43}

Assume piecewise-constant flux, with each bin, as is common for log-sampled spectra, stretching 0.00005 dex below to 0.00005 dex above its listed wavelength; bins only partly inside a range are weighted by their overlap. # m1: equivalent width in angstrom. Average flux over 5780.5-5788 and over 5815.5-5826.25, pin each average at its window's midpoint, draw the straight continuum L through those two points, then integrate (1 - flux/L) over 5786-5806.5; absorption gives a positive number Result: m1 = -1.3 angstrom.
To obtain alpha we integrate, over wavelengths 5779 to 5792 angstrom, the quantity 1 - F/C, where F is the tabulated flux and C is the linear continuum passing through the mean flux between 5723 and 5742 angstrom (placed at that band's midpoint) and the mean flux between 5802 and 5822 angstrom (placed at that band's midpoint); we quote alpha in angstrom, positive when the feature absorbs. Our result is 1.4 angstrom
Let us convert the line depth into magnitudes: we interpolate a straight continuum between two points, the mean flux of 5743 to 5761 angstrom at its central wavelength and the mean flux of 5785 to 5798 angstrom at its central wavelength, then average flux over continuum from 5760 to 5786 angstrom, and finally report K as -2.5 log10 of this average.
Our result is 0.064 mag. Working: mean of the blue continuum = 13.8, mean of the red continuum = 13.8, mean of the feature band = 13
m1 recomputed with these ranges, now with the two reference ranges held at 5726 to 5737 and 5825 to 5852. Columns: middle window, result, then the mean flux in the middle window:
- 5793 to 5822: -3.06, 14.7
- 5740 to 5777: 0.49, 13.4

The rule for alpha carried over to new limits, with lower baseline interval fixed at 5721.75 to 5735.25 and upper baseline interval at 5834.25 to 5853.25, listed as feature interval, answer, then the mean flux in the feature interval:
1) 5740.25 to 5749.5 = 0.1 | 13.7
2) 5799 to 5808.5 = -0.6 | 14.5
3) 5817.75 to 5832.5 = 0.0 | 13.5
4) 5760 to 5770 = 0.4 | 13.1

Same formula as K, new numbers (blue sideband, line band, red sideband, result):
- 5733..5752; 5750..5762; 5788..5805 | -0.002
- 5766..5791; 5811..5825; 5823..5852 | -0.132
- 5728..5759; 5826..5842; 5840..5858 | 0.004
